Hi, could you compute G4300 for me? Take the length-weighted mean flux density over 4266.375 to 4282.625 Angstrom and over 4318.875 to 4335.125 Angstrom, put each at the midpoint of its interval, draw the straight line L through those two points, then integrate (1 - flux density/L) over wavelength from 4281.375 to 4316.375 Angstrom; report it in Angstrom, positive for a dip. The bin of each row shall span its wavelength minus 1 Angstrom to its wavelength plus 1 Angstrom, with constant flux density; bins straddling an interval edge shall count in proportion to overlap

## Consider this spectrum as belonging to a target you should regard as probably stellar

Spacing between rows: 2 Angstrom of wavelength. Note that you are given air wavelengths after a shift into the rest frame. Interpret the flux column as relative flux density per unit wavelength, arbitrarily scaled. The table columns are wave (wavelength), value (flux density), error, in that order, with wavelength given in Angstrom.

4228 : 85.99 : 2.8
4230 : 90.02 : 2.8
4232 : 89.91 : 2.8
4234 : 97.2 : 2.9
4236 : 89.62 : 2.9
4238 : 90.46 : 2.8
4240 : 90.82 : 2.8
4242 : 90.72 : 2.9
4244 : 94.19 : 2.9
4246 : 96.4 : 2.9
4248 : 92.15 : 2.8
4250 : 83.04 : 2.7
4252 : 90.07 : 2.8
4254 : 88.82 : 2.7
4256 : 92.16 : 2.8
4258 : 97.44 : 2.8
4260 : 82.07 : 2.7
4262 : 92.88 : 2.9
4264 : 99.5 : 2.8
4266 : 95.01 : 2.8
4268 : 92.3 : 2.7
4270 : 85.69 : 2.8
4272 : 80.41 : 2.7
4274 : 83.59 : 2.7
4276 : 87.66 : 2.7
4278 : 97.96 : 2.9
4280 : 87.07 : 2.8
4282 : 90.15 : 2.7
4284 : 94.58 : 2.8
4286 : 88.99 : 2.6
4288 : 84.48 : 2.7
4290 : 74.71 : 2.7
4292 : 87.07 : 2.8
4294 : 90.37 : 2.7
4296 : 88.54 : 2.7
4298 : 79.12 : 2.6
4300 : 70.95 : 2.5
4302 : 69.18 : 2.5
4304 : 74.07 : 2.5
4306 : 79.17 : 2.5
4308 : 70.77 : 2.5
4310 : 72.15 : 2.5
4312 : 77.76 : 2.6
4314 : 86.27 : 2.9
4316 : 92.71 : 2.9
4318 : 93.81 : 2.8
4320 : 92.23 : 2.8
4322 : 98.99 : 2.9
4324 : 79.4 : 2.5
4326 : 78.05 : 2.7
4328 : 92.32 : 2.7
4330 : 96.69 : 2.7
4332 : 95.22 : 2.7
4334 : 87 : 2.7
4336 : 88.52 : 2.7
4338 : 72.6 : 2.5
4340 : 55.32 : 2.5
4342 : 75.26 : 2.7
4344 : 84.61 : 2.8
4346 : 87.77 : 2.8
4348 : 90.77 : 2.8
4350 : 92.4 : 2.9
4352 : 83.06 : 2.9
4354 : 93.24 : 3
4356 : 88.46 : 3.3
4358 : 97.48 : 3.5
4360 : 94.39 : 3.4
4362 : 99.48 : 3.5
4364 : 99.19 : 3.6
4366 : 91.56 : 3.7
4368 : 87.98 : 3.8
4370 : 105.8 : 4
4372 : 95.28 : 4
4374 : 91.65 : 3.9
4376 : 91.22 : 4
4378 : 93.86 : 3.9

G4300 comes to 3.0 Angstrom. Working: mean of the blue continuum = 88.3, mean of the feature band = 81.4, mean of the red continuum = 90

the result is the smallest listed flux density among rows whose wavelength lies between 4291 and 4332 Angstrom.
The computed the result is 69.18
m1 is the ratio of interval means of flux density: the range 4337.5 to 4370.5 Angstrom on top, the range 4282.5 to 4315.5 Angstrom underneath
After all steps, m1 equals 1.09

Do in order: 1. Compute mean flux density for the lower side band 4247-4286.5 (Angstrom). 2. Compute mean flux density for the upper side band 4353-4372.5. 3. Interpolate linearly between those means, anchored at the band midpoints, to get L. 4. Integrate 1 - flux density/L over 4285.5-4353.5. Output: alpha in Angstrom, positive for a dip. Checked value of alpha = 7.1 Angstrom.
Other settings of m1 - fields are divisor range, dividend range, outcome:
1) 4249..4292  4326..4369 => 0.99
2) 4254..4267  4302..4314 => 0.81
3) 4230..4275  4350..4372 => 1.04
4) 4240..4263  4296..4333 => 0.92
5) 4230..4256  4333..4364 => 0.95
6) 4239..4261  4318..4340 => 0.96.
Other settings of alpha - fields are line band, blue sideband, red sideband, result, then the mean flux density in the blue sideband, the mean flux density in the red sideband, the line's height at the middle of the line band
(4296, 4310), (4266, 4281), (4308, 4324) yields 1.93 Angstrom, 88.3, 86.1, 86.8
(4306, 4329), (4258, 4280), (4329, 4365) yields 1.02 Angstrom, 89.9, 87.9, 88.6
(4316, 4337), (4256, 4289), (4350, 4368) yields 0.35 Angstrom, 90.1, 93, 91.9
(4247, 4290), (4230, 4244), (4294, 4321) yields -1.34 Angstrom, 91.5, 80.9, 86.8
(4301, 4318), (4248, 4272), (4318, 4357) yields 1.73 Angstrom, 90.4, 86.1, 87.7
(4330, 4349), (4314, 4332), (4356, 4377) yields 1.97 Angstrom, 90.5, 95.1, 92.3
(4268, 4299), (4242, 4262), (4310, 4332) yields 0.98 Angstrom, 90.8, 88.4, 89.7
